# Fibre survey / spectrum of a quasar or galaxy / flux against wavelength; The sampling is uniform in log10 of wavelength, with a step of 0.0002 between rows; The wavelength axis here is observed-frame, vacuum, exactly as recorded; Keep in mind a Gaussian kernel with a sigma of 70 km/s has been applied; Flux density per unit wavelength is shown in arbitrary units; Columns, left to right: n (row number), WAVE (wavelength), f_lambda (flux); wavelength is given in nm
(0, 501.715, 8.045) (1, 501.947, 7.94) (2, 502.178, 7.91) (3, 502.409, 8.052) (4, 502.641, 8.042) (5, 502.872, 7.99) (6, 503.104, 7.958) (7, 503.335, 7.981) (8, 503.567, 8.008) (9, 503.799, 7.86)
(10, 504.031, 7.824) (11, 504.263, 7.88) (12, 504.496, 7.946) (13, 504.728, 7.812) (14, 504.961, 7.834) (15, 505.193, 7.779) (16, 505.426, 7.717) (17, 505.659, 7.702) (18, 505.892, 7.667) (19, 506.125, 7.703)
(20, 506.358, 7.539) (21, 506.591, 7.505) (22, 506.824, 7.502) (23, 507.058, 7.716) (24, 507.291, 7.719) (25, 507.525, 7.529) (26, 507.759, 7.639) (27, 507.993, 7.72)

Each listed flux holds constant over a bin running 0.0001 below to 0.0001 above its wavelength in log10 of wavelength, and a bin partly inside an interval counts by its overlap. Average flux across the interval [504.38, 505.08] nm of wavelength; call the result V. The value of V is 7.87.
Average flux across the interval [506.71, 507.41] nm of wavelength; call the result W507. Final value 7.64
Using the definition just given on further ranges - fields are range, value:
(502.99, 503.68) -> 7.99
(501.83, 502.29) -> 7.91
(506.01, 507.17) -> 7.59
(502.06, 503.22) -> 8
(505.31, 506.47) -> 7.67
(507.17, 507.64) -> 7.63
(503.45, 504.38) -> 7.89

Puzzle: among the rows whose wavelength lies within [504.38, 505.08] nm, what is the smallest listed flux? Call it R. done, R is 7.812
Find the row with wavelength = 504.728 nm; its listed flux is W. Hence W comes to 7.812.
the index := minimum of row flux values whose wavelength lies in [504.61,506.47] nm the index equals 7.539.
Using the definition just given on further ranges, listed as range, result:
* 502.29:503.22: 7.958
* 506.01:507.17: 7.502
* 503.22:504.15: 7.824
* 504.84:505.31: 7.779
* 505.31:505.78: 7.702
